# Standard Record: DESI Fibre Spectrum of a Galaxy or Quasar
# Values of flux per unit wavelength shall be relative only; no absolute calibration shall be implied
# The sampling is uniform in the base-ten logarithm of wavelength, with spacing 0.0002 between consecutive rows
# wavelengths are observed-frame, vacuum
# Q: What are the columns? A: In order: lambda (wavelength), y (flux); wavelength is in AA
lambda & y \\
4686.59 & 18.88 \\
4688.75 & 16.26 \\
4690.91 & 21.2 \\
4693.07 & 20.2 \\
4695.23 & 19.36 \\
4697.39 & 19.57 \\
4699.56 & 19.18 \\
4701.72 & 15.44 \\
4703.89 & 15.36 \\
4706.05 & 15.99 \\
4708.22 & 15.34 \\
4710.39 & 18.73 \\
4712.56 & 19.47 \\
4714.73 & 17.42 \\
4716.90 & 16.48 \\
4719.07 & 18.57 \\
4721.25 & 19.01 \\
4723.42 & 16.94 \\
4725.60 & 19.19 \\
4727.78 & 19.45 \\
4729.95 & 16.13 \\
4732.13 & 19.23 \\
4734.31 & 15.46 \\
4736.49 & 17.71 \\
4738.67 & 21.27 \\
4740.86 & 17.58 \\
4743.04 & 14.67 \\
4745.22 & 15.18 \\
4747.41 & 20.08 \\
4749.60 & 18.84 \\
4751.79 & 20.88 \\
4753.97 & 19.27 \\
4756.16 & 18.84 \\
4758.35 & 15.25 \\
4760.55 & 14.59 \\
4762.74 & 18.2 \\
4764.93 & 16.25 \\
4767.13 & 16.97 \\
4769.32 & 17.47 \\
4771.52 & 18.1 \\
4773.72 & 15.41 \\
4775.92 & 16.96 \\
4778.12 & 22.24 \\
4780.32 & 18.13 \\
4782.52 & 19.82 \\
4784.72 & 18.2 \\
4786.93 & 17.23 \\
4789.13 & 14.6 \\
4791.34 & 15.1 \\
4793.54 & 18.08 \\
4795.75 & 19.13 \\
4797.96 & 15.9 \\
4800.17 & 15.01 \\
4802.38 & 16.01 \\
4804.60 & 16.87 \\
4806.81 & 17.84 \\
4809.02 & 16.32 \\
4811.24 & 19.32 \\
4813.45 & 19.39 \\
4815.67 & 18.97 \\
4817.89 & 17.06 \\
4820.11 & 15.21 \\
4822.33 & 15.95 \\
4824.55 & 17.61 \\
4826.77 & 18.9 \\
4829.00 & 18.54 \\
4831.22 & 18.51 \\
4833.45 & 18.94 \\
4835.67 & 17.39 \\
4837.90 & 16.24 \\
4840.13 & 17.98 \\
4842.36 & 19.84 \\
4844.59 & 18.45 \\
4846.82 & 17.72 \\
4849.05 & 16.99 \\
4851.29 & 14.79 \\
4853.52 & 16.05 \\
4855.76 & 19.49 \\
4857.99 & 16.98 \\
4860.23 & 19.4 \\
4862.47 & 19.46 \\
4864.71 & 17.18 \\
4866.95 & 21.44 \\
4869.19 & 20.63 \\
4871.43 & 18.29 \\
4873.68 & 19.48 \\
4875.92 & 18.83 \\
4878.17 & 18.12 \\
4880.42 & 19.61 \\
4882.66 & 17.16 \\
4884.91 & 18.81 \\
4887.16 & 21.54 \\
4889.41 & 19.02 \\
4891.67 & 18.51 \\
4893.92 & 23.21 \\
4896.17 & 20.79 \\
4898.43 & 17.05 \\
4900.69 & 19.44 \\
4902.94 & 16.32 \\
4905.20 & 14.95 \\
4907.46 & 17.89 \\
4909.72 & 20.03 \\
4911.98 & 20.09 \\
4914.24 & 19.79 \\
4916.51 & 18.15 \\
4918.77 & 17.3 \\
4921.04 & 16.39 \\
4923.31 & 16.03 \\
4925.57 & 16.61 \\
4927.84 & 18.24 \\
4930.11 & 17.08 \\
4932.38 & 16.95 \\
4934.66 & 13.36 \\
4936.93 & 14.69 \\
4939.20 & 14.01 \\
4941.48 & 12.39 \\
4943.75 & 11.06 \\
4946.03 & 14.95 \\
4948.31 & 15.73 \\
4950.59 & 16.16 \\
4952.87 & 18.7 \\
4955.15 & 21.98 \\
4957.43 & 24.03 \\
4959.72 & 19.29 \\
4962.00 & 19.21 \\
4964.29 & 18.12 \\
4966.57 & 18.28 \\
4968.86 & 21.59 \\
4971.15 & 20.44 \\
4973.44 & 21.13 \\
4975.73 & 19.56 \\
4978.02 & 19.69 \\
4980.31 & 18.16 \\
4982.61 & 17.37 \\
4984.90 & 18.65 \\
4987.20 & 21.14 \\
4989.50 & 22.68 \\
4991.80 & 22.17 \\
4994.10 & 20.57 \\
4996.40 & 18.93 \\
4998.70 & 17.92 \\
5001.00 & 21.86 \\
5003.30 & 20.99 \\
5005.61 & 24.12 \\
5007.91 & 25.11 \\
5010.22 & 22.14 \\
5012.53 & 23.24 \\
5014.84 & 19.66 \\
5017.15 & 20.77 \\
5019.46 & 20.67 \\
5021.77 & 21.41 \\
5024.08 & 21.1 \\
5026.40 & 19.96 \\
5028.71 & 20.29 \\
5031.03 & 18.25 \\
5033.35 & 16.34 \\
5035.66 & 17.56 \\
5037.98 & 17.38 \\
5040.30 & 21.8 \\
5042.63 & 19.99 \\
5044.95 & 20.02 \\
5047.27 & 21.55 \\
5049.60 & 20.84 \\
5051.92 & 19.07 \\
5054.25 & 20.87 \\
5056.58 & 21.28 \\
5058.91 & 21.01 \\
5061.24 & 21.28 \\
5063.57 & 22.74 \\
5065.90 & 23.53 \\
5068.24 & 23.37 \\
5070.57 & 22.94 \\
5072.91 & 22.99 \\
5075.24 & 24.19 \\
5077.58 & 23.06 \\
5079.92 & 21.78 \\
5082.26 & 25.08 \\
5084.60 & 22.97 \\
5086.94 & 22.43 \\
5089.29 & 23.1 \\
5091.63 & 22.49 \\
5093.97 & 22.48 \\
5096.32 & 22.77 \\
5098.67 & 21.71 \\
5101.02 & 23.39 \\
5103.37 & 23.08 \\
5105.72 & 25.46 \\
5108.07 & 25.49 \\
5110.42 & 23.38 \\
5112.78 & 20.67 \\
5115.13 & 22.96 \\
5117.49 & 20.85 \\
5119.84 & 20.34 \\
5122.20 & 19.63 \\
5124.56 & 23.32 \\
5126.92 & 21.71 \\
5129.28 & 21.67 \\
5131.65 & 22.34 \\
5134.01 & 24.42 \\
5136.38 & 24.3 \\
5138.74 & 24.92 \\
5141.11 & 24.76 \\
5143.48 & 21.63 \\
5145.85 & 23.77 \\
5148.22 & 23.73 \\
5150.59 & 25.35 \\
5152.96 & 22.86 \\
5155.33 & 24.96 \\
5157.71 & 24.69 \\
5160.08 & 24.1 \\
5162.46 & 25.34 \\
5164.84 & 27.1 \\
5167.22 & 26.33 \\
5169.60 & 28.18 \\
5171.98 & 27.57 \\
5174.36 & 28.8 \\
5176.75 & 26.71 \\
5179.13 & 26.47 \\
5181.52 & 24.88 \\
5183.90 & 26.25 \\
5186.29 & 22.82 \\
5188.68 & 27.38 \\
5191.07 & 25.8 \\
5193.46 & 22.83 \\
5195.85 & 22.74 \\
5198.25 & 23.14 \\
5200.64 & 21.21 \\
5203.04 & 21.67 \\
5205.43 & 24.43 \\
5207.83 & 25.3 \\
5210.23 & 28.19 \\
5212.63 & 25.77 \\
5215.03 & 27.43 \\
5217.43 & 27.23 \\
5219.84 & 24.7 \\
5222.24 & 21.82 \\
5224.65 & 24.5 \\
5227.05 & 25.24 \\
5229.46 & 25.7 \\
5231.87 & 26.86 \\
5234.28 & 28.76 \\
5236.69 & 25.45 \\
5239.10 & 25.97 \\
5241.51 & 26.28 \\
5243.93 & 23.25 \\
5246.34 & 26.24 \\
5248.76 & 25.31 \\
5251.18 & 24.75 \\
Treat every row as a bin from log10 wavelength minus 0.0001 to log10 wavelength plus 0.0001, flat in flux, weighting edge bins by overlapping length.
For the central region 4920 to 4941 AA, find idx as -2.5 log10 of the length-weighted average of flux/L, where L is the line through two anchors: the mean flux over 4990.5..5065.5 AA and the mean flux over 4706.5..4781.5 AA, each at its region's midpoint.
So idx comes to 0.24 mag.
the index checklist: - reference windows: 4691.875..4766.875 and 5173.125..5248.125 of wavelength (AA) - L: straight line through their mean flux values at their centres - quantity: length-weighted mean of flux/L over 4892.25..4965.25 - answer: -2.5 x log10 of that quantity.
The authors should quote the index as 0.192 mag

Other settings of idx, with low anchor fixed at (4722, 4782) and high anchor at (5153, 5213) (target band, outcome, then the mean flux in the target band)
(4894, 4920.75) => 0.113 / 18.5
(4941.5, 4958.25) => 0.239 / 17.1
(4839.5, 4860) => 0.108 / 17.7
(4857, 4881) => 0.045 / 19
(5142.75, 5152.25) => 0.043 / 23.7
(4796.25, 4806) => 0.154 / 16.2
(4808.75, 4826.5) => 0.080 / 17.6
